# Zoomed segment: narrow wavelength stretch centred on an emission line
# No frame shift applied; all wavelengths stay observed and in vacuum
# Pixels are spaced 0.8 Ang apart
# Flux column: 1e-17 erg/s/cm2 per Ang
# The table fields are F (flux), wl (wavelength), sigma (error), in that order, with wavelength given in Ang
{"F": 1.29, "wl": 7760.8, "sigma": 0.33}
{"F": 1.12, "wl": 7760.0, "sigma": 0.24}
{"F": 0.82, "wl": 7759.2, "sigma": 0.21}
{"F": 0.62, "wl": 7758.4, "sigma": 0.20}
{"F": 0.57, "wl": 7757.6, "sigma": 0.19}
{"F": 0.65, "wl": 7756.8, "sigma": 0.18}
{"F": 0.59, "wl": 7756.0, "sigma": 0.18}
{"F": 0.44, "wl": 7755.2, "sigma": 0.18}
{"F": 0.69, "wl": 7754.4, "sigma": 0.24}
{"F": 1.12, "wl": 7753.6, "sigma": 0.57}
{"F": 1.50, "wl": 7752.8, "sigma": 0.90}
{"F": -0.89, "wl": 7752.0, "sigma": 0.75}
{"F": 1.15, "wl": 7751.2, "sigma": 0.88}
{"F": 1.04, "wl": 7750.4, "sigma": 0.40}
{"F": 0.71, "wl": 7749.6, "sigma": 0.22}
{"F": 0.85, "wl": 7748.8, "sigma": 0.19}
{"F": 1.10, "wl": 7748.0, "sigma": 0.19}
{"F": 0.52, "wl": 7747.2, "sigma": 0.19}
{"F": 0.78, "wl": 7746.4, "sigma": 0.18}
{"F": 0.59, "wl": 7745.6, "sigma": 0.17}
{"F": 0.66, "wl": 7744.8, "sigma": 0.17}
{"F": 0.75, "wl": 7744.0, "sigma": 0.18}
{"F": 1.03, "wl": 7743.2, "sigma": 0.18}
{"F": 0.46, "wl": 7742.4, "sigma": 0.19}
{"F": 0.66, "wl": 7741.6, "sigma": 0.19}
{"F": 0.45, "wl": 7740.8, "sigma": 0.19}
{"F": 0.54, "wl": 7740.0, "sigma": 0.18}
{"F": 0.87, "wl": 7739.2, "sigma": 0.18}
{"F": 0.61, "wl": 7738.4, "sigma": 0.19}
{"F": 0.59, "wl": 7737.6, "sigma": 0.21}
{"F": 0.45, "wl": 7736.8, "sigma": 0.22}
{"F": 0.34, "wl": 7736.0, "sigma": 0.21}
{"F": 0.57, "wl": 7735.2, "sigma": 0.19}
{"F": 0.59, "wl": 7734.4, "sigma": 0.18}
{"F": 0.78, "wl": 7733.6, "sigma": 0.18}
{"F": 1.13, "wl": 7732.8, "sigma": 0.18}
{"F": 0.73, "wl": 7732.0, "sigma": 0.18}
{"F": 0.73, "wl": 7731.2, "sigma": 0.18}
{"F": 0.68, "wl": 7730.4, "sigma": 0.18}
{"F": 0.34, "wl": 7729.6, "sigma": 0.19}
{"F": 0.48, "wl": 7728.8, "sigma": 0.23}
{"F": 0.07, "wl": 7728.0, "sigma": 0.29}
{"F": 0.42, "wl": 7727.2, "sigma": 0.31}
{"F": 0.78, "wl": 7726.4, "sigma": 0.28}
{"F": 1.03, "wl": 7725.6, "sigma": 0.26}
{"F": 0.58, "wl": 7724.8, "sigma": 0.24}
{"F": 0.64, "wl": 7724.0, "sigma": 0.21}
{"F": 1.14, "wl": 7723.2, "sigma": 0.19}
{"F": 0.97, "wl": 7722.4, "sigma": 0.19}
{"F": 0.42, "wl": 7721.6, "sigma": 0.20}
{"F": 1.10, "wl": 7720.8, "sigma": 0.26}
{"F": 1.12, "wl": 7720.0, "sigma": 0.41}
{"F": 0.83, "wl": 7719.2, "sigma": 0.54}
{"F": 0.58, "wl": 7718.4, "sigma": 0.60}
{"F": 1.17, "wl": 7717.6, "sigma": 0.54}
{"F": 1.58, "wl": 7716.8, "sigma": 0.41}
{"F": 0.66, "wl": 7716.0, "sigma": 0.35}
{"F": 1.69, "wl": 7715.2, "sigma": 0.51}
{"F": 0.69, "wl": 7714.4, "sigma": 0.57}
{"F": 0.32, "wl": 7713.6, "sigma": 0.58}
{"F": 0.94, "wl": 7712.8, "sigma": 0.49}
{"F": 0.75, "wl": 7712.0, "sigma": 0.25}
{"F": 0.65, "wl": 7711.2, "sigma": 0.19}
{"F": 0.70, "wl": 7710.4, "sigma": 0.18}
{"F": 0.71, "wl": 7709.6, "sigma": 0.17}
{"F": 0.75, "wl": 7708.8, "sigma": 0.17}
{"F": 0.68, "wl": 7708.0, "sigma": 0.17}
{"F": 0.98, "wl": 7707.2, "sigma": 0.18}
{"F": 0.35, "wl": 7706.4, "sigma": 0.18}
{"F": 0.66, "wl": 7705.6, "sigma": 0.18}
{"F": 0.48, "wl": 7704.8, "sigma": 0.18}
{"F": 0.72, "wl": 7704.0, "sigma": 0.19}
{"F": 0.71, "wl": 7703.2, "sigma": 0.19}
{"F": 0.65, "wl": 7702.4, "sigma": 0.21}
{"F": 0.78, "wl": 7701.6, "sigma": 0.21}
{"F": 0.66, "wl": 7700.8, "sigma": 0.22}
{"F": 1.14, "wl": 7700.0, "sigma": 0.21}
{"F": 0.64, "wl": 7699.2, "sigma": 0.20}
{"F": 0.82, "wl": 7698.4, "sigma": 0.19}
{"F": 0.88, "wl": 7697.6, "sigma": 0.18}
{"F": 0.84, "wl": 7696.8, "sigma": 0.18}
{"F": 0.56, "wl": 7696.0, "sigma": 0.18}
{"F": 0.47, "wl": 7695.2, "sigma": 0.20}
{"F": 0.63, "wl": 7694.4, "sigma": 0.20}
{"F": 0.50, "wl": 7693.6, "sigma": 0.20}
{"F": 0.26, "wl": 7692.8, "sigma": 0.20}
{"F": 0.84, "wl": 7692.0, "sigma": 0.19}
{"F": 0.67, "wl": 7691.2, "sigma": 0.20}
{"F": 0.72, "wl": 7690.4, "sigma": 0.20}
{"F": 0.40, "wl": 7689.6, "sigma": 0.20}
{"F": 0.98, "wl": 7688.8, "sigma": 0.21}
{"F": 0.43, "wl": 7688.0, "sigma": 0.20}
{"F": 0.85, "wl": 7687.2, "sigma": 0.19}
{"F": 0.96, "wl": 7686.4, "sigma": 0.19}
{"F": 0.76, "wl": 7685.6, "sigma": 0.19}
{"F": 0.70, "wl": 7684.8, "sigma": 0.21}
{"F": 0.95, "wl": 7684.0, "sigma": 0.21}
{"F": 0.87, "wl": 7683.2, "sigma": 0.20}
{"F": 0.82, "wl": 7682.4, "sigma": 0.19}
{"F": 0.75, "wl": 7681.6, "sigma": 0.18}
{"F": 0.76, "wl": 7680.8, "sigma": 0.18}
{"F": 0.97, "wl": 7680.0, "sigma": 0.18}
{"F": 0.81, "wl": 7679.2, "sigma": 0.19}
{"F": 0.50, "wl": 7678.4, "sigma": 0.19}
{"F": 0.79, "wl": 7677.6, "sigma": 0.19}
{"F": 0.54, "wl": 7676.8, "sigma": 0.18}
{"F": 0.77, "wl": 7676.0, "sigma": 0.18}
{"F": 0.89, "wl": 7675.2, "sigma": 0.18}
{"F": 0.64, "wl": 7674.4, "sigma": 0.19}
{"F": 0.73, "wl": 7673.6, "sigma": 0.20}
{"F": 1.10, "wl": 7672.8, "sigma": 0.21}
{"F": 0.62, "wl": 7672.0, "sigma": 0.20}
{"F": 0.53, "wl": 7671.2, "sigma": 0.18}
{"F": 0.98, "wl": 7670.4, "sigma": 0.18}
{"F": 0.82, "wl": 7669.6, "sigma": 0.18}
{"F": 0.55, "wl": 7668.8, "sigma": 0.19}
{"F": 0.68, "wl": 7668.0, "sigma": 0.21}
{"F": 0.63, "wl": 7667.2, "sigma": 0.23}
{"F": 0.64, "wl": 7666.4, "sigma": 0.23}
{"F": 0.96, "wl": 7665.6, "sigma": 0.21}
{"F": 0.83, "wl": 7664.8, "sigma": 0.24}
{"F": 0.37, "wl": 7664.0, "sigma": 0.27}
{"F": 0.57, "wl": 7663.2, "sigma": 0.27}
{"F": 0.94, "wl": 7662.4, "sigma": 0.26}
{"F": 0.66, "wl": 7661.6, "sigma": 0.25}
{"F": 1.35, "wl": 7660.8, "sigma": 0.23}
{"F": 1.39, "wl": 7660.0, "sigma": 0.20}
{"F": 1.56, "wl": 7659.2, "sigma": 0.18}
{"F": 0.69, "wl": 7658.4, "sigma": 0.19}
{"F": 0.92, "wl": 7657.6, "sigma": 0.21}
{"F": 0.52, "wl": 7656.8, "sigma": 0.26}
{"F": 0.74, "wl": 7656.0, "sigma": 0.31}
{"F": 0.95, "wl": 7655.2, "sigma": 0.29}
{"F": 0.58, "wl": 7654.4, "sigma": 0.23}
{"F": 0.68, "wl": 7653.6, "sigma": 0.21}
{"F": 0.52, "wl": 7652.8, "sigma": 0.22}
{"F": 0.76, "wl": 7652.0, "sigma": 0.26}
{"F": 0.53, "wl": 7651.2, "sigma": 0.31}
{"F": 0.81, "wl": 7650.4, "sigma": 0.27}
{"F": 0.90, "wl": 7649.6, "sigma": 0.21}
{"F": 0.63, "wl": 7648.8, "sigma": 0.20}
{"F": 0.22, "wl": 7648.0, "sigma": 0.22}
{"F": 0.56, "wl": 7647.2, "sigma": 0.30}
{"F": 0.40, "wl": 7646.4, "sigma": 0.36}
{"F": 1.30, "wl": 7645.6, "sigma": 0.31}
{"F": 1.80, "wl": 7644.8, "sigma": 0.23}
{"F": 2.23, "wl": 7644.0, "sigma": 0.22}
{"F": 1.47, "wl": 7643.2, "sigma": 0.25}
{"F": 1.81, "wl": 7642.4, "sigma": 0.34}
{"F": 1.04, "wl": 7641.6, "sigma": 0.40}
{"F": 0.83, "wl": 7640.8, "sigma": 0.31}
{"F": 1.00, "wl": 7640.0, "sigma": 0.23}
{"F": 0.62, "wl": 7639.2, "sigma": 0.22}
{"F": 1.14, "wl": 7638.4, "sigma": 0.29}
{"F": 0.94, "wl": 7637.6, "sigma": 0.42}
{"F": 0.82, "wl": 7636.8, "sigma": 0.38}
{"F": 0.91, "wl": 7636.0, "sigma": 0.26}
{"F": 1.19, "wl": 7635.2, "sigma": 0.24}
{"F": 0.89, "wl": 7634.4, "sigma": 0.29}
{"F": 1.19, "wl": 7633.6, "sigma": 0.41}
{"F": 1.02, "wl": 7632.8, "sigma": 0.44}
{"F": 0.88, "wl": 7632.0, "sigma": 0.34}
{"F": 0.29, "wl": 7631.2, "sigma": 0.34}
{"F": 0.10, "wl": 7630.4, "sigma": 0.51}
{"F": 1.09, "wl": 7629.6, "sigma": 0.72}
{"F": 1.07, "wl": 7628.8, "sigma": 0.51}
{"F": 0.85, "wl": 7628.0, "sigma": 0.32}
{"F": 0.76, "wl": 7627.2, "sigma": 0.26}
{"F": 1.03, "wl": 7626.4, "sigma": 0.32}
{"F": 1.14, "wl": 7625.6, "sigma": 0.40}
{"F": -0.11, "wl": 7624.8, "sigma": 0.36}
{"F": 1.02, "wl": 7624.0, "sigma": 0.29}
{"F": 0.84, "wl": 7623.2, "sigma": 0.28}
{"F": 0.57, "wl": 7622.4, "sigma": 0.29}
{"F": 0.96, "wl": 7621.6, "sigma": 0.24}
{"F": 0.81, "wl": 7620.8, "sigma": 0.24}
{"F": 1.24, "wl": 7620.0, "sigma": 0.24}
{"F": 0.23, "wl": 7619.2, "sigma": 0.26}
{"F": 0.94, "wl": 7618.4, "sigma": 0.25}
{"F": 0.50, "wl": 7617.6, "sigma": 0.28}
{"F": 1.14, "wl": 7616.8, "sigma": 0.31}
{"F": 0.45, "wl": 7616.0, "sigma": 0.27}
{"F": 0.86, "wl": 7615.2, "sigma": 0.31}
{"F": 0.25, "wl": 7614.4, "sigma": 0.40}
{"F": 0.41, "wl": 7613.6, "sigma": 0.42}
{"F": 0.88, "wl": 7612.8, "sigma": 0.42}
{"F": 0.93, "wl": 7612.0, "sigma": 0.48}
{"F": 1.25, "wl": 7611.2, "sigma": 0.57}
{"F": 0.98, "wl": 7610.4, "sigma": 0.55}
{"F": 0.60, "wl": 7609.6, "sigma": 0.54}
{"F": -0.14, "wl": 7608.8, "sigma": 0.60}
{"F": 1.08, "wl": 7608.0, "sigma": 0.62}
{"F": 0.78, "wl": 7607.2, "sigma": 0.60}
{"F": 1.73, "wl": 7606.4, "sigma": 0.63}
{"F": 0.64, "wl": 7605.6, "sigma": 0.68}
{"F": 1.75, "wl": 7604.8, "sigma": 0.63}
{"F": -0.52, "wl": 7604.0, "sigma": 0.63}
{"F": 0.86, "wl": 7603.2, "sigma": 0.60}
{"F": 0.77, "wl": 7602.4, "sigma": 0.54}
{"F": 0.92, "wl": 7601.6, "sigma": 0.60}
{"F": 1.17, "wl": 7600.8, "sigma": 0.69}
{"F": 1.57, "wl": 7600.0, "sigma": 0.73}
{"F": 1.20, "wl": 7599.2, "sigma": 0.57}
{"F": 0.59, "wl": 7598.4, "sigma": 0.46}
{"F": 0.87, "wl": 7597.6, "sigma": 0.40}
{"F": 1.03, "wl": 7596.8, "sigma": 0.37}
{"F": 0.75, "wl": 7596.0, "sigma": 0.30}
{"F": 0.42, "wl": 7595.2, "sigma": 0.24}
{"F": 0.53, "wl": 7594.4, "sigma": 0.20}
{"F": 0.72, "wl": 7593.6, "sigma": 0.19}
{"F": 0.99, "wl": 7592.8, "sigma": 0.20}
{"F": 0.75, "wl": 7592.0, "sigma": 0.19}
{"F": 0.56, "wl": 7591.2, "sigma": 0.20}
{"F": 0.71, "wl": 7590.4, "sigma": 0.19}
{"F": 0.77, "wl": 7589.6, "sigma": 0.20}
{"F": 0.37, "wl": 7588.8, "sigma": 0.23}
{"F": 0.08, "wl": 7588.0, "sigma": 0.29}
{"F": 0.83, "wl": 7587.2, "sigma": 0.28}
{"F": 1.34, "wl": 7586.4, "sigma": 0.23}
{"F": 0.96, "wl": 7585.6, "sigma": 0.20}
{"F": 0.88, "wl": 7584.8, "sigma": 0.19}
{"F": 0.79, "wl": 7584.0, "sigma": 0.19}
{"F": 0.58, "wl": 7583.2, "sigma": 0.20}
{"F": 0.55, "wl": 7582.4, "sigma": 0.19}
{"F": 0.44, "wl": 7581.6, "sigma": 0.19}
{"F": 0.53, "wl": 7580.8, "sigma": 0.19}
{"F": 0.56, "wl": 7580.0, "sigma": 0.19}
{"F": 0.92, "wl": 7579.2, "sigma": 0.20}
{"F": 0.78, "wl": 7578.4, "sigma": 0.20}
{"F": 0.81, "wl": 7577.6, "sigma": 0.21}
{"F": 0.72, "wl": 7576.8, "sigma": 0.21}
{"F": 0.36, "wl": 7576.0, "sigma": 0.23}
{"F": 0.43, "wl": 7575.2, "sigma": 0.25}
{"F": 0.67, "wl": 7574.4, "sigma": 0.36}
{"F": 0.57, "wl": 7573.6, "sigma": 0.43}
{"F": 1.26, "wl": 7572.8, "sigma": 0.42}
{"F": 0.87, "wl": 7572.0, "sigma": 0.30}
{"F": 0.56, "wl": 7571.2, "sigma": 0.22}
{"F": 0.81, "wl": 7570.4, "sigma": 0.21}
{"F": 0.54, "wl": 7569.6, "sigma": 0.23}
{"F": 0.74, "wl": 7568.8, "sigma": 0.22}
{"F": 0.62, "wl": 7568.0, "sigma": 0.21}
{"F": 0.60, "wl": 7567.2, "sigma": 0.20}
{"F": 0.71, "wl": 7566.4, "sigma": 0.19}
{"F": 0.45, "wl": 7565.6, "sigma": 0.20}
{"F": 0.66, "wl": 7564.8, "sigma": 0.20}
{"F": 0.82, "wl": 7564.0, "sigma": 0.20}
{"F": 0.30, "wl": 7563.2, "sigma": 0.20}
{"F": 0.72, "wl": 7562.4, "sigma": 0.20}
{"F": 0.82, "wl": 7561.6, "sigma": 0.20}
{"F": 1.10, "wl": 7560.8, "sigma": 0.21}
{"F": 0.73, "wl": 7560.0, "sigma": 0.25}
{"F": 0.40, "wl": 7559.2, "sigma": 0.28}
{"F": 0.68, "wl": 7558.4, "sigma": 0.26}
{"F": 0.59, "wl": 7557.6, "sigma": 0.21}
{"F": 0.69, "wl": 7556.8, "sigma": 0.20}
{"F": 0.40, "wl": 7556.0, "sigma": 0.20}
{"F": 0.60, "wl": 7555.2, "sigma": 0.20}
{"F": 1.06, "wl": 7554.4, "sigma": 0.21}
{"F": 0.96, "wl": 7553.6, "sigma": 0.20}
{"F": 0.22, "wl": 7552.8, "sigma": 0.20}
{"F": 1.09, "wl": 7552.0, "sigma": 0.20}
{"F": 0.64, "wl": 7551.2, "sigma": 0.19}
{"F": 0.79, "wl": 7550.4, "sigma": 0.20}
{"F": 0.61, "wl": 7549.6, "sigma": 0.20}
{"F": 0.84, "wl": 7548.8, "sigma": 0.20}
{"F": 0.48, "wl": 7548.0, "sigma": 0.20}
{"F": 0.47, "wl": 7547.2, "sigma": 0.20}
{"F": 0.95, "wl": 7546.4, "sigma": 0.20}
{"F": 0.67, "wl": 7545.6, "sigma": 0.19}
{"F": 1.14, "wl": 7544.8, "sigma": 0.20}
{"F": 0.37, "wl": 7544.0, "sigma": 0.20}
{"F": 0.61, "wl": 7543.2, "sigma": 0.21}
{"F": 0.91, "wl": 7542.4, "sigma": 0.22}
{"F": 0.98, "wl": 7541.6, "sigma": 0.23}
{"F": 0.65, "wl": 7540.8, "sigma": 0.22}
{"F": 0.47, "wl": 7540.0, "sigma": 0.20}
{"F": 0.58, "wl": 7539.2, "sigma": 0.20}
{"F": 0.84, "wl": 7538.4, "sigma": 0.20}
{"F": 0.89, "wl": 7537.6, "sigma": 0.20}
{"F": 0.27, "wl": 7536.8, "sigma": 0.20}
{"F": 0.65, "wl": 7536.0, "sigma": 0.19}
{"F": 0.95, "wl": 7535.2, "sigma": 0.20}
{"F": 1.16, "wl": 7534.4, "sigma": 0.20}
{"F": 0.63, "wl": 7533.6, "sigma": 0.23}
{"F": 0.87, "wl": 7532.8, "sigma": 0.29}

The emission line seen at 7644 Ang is [S II]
